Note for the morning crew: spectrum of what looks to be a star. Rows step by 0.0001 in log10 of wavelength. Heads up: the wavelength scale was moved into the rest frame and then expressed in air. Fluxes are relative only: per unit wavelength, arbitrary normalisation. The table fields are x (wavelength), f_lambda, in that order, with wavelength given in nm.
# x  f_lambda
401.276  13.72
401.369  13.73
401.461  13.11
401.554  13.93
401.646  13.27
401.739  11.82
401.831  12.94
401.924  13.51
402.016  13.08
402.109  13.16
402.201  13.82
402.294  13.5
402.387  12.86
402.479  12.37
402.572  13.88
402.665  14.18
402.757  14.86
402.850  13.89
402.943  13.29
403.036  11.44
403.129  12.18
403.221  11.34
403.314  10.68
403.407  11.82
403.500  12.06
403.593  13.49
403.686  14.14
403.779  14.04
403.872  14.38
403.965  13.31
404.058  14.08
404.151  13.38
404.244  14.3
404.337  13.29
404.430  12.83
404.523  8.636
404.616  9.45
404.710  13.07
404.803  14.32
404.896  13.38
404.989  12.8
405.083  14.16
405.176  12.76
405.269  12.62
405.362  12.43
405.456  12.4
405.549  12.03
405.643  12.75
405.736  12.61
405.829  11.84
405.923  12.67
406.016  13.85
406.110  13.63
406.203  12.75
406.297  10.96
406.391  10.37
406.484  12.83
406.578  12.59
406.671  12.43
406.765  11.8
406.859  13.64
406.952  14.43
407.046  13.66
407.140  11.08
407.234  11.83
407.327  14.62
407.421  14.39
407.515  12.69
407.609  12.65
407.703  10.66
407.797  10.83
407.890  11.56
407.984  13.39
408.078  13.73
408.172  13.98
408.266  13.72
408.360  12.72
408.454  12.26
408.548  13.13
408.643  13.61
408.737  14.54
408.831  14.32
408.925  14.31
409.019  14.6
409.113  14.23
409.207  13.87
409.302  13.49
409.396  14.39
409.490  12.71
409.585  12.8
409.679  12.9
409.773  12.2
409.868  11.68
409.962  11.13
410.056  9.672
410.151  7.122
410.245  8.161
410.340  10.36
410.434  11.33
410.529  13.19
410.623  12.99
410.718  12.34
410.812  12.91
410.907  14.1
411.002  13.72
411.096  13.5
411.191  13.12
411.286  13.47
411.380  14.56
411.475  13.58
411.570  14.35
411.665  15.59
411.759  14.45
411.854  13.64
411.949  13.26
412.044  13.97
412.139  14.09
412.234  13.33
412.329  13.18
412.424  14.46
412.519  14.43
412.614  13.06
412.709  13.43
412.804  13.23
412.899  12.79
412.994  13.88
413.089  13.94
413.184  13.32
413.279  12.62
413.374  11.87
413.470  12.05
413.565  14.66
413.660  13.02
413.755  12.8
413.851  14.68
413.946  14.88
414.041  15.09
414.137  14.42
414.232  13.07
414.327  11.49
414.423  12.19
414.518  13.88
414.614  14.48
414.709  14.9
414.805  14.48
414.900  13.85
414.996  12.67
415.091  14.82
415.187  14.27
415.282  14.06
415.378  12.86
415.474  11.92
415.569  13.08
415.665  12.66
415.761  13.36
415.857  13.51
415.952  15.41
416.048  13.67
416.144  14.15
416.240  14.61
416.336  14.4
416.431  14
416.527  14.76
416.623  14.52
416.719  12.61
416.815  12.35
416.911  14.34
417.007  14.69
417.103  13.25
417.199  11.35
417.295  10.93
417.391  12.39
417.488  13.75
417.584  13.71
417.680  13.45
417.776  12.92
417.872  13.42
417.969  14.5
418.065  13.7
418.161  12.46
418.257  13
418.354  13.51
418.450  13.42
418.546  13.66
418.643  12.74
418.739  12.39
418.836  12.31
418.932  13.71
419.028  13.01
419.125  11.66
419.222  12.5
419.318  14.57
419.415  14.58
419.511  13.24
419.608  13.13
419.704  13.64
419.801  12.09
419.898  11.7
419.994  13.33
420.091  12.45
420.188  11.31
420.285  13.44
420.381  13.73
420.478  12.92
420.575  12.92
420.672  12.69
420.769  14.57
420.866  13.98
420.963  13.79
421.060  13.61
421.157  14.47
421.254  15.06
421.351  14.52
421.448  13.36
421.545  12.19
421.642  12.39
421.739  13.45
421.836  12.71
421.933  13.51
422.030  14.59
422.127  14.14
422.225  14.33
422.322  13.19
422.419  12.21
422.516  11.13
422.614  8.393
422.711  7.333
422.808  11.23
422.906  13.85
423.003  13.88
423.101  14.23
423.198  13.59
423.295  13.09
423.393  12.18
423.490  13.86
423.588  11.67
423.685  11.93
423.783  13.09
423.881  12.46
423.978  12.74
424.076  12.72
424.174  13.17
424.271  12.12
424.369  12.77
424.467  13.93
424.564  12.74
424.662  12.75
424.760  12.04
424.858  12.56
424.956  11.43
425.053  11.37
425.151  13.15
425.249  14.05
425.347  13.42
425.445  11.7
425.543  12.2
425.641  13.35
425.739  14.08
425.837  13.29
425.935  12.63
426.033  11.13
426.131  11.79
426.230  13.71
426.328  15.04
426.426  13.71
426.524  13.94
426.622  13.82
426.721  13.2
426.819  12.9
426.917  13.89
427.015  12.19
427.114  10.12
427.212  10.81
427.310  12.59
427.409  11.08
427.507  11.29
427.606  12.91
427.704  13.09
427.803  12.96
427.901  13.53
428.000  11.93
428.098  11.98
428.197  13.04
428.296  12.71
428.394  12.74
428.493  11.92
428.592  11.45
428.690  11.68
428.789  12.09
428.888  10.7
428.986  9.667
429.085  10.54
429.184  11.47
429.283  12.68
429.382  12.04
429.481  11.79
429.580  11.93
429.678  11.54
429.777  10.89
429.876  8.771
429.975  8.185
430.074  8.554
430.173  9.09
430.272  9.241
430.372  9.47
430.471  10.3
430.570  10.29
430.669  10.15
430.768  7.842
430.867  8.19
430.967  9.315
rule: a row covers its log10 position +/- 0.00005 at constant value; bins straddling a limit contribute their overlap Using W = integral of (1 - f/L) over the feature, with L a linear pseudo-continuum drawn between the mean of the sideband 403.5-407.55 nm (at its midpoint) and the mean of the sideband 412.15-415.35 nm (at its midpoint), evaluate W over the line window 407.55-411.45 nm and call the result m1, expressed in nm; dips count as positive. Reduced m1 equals 0.16 nm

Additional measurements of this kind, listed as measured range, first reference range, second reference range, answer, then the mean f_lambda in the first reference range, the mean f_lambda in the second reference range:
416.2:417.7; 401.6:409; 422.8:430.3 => -0.11 nm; 12.9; 12.3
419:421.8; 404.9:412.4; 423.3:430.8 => -0.21 nm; 12.9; 12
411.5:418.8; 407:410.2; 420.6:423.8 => -0.39 nm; 12.8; 13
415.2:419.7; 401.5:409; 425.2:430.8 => -0.38 nm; 12.9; 11.8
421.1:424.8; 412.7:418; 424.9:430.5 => -0.08 nm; 13.5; 11.9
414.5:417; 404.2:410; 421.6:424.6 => -0.22 nm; 12.8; 12.7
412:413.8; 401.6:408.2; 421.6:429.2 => -0.10 nm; 12.8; 12.5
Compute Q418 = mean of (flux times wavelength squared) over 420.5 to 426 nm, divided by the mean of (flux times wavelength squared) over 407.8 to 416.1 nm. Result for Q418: 1.0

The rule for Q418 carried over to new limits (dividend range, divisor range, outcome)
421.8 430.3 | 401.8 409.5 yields 1.04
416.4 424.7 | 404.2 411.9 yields 1.08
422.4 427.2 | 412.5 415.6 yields 0.98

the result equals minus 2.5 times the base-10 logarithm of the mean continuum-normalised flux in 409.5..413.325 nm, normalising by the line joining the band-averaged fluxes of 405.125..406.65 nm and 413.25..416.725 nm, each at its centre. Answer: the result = 0.03 mag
